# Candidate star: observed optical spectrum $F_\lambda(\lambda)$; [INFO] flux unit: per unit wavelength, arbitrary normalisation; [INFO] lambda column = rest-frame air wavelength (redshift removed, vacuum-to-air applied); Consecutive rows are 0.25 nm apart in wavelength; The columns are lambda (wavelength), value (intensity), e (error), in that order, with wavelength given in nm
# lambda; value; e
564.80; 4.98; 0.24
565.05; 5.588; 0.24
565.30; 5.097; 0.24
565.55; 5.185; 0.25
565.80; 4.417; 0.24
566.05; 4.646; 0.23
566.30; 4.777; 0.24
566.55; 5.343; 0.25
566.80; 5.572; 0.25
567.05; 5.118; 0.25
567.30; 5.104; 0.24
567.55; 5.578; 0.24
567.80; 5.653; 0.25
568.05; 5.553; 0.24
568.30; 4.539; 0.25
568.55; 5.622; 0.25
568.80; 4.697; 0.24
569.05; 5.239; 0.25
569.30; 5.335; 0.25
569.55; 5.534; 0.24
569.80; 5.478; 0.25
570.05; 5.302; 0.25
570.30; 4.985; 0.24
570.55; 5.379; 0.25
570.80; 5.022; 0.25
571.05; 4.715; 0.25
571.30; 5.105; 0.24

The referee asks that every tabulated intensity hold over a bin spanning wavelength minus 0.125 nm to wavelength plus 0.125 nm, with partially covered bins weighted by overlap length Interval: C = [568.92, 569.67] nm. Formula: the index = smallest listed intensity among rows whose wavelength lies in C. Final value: 5.239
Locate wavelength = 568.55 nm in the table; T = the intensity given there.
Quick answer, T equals 5.622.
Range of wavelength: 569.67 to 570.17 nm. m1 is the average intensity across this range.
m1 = 5.39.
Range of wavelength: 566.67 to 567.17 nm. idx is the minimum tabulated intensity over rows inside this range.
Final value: 5.118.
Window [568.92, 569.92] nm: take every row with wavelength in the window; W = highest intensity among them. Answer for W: 5.534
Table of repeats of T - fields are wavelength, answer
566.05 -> 4.646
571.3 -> 5.105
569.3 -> 5.335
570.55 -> 5.379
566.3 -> 4.777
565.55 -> 5.185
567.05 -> 5.118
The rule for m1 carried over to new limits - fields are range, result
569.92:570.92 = 5.17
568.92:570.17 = 5.38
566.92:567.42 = 5.12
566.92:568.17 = 5.4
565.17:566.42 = 4.83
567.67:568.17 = 5.6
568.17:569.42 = 5.09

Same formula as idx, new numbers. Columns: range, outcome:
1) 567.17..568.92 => 4.539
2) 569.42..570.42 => 4.985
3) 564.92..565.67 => 5.097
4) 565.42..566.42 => 4.417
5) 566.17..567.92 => 4.777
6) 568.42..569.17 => 4.697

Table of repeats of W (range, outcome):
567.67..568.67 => 5.653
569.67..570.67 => 5.478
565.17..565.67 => 5.185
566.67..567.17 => 5.572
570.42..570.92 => 5.379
